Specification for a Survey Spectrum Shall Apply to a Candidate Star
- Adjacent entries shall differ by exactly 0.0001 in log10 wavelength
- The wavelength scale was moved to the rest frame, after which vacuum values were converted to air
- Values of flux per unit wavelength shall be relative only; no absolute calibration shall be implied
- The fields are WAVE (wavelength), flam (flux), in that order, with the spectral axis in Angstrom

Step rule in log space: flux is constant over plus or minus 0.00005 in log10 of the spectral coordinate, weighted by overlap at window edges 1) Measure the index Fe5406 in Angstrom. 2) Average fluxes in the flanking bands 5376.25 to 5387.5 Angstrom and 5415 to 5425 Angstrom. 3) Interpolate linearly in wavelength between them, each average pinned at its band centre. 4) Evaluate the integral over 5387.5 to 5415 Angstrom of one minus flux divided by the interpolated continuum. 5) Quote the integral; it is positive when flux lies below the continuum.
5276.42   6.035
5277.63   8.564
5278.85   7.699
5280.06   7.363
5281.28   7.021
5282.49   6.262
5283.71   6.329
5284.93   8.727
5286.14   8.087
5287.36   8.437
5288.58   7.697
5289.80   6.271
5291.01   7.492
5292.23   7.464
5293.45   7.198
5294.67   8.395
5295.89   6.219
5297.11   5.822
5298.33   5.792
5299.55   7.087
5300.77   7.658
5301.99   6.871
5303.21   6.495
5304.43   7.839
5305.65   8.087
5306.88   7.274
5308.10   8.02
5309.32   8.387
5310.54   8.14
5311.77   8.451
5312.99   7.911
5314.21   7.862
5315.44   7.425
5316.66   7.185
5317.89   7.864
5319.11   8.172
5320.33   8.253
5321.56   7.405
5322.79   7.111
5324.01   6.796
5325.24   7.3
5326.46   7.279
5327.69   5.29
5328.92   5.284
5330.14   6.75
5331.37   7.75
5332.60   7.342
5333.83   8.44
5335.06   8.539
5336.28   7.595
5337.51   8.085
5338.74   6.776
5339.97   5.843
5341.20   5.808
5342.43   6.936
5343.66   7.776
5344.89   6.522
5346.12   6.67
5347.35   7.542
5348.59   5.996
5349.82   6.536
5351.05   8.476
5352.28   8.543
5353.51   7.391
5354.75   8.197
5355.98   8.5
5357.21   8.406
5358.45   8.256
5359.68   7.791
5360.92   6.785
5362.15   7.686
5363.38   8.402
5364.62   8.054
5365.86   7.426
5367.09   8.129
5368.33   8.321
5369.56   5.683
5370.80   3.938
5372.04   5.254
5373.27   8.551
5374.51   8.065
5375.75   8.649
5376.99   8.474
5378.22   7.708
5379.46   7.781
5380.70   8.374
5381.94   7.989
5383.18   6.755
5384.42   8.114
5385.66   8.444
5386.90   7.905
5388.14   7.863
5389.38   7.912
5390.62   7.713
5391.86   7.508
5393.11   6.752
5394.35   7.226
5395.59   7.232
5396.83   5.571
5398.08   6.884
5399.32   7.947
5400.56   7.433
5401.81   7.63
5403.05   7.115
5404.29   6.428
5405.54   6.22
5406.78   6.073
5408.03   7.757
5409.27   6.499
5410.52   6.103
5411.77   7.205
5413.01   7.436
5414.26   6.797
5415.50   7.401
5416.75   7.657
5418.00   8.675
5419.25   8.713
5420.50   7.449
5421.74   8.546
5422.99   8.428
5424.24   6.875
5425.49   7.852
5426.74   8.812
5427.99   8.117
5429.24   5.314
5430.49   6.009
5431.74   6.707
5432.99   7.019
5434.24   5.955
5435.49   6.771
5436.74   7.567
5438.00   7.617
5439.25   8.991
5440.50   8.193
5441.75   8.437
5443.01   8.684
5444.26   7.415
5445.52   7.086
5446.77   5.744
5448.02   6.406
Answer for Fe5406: 3.1 Angstrom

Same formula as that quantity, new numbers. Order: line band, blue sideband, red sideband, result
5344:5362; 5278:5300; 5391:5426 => -0.8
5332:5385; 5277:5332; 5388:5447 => -1.1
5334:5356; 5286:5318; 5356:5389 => 0.8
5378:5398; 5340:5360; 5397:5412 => -1.4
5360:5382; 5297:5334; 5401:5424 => -0.5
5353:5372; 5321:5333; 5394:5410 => -1.7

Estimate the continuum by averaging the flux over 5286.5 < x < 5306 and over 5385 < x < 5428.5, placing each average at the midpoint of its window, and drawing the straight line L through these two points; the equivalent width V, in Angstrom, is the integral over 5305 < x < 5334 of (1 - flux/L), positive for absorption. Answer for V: -1.0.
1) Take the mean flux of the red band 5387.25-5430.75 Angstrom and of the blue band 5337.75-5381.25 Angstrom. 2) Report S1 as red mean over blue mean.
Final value 1.0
